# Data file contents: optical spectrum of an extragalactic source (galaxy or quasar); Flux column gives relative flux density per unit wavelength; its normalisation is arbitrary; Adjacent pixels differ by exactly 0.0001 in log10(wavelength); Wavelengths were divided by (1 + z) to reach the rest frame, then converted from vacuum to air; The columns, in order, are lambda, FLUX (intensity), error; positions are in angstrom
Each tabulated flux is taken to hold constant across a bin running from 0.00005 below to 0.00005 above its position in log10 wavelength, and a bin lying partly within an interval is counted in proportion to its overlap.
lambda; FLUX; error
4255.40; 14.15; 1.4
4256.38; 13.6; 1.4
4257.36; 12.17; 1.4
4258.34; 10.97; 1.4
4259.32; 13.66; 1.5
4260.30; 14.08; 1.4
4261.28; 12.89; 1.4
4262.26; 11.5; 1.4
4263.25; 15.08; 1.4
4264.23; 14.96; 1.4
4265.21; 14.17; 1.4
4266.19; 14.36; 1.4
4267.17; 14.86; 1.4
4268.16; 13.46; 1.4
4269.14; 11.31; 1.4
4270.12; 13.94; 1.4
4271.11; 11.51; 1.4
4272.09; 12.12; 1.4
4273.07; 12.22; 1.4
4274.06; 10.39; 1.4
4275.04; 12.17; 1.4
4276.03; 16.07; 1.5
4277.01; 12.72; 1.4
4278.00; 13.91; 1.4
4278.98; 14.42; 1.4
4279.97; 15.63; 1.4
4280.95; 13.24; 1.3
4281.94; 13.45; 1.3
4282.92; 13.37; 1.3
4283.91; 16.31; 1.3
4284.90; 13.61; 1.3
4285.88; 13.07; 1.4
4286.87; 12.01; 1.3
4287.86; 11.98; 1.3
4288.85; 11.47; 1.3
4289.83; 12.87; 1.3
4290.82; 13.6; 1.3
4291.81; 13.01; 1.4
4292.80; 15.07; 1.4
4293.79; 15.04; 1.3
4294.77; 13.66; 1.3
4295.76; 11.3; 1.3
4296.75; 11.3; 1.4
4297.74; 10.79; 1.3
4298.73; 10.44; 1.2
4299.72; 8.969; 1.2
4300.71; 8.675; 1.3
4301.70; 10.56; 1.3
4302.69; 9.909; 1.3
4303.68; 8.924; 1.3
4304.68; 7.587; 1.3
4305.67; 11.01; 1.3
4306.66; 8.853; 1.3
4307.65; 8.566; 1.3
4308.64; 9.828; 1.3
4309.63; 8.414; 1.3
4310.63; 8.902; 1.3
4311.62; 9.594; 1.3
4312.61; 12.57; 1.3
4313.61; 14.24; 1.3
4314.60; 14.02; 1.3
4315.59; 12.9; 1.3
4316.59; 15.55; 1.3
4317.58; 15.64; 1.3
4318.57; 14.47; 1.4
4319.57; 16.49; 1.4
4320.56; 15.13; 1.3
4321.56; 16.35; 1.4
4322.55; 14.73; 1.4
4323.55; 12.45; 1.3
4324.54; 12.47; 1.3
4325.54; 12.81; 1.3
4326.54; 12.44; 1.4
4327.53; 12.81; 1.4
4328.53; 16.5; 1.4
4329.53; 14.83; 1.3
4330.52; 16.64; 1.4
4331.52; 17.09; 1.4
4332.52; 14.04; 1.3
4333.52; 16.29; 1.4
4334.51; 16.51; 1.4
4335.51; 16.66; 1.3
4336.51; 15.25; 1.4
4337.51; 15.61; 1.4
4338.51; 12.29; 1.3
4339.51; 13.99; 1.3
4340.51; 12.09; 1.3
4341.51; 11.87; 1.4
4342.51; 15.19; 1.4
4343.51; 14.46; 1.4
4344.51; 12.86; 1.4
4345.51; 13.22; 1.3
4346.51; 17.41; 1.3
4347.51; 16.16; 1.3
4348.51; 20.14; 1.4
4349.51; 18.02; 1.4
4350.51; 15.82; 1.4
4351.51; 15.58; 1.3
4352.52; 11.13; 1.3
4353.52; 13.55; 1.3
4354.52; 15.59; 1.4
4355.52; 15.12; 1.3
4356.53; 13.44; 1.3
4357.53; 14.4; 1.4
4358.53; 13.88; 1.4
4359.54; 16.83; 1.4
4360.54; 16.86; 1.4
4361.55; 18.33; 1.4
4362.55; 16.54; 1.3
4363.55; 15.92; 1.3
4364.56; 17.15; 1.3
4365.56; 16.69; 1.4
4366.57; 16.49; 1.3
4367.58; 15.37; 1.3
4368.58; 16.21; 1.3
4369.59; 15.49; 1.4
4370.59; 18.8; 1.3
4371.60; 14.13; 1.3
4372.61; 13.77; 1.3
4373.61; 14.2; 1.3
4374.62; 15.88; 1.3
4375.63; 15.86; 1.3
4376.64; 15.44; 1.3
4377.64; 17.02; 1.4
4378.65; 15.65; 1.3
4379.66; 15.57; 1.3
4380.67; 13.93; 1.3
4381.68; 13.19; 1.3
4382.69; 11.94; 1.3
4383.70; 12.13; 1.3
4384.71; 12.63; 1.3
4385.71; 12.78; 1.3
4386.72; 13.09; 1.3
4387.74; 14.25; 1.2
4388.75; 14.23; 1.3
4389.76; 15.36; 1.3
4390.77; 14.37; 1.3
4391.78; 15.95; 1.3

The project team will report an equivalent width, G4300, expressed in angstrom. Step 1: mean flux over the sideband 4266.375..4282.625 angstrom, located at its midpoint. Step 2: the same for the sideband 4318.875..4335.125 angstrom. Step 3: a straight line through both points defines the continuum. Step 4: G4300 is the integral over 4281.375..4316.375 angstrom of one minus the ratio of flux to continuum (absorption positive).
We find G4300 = 5.8 angstrom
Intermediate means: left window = 13.2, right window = 14.9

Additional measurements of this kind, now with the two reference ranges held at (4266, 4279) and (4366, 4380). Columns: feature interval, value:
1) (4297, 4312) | 4.80 angstrom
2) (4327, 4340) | -0.54 angstrom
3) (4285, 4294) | 0.27 angstrom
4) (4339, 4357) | 0.34 angstrom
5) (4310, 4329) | 0.85 angstrom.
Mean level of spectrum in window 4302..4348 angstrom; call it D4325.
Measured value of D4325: 13.4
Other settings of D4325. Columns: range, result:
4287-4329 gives 12.2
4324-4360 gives 14.8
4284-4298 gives 12.9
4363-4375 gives 15.8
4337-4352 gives 15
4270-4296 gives 13.3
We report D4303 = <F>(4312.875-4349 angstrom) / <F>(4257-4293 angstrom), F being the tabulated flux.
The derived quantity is 1.1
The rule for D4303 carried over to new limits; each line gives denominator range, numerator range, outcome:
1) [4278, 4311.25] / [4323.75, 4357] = 1.26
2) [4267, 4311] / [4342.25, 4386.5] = 1.27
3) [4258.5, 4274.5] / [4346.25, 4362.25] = 1.20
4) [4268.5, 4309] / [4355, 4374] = 1.31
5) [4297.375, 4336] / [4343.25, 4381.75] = 1.23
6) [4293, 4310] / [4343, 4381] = 1.51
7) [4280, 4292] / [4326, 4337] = 1.16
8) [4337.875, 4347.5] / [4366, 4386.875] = 1.07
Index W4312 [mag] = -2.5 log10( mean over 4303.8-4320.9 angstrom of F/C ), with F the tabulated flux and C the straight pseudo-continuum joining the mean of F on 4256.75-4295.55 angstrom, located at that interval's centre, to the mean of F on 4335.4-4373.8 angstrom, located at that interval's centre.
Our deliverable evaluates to 0.20 mag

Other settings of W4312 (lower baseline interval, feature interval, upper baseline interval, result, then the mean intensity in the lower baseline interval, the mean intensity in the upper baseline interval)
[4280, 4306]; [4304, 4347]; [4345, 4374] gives 0.032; 12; 15.7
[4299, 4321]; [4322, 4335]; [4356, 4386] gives -0.163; 11.4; 15.2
